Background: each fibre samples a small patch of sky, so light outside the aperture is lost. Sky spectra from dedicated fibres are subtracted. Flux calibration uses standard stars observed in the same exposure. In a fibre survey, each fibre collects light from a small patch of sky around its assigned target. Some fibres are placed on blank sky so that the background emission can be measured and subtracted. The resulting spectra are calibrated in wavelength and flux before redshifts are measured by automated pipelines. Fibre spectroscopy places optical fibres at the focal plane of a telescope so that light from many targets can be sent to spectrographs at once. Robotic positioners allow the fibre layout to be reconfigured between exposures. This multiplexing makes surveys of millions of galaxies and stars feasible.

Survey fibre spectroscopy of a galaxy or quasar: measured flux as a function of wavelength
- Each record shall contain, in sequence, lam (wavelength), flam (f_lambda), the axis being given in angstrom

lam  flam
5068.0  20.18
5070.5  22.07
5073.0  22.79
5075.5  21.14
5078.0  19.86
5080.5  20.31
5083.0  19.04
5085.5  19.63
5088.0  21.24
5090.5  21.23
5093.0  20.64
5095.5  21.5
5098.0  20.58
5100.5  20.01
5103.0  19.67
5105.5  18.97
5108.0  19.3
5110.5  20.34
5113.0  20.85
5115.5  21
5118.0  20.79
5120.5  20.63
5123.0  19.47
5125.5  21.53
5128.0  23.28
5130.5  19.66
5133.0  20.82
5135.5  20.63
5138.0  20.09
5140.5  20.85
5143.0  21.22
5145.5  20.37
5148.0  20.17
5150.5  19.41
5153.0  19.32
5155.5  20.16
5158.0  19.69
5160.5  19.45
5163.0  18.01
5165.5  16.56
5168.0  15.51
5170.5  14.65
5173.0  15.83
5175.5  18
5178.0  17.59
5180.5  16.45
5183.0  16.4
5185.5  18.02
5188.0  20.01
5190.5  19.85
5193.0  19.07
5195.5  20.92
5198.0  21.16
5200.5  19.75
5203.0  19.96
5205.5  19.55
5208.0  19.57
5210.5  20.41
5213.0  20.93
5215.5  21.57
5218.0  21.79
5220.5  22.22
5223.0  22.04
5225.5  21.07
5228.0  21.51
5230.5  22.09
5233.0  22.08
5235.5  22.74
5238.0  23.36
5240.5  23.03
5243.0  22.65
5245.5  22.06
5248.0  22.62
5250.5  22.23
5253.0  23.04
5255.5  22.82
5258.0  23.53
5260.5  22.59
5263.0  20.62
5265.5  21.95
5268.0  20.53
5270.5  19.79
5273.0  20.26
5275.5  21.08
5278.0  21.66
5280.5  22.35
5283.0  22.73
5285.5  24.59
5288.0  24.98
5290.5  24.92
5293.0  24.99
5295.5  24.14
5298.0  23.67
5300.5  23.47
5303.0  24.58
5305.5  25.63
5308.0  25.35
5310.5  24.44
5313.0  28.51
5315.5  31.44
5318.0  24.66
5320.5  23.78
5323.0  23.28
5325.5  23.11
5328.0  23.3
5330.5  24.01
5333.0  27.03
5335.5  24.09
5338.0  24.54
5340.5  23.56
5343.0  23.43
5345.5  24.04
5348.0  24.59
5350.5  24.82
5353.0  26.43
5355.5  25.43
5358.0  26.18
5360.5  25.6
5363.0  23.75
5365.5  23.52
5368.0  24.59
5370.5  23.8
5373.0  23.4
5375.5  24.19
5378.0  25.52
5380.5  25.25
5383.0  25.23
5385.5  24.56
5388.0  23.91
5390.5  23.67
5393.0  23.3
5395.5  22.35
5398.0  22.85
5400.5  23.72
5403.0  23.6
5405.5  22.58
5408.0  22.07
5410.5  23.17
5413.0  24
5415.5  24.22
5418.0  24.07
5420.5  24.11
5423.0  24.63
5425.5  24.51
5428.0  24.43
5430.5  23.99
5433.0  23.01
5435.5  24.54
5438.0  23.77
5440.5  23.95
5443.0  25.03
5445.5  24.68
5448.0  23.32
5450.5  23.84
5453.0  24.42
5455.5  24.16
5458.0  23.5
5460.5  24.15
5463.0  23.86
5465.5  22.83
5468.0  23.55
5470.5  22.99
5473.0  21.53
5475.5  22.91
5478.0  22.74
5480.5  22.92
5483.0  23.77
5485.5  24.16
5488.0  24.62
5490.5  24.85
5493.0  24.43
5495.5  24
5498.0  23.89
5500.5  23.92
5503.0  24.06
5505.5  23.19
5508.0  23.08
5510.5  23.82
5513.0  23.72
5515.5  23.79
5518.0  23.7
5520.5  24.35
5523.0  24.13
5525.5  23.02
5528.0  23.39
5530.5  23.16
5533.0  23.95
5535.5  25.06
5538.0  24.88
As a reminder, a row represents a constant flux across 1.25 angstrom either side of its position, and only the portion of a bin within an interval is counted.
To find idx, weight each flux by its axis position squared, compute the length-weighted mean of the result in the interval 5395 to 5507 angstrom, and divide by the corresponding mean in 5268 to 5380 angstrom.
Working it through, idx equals 1.0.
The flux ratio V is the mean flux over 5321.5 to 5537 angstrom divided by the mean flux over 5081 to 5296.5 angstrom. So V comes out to 1.2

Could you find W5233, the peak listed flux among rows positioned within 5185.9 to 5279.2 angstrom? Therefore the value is 23.53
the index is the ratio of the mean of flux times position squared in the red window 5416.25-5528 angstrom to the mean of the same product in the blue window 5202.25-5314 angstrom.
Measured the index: 1.14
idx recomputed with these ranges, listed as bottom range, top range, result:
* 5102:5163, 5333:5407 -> 1.31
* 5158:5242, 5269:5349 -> 1.27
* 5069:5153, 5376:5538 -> 1.32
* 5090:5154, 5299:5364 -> 1.32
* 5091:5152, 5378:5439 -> 1.30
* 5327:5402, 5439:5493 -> 1.01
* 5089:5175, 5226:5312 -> 1.22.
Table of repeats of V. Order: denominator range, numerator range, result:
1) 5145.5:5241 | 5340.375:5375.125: 1.24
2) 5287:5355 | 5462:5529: 0.95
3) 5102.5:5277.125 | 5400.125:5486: 1.16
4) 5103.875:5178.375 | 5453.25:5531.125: 1.21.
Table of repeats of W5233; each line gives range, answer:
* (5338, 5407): 26.43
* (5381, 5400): 25.23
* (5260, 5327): 31.44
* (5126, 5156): 23.28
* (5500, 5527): 24.35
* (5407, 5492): 25.03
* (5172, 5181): 18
